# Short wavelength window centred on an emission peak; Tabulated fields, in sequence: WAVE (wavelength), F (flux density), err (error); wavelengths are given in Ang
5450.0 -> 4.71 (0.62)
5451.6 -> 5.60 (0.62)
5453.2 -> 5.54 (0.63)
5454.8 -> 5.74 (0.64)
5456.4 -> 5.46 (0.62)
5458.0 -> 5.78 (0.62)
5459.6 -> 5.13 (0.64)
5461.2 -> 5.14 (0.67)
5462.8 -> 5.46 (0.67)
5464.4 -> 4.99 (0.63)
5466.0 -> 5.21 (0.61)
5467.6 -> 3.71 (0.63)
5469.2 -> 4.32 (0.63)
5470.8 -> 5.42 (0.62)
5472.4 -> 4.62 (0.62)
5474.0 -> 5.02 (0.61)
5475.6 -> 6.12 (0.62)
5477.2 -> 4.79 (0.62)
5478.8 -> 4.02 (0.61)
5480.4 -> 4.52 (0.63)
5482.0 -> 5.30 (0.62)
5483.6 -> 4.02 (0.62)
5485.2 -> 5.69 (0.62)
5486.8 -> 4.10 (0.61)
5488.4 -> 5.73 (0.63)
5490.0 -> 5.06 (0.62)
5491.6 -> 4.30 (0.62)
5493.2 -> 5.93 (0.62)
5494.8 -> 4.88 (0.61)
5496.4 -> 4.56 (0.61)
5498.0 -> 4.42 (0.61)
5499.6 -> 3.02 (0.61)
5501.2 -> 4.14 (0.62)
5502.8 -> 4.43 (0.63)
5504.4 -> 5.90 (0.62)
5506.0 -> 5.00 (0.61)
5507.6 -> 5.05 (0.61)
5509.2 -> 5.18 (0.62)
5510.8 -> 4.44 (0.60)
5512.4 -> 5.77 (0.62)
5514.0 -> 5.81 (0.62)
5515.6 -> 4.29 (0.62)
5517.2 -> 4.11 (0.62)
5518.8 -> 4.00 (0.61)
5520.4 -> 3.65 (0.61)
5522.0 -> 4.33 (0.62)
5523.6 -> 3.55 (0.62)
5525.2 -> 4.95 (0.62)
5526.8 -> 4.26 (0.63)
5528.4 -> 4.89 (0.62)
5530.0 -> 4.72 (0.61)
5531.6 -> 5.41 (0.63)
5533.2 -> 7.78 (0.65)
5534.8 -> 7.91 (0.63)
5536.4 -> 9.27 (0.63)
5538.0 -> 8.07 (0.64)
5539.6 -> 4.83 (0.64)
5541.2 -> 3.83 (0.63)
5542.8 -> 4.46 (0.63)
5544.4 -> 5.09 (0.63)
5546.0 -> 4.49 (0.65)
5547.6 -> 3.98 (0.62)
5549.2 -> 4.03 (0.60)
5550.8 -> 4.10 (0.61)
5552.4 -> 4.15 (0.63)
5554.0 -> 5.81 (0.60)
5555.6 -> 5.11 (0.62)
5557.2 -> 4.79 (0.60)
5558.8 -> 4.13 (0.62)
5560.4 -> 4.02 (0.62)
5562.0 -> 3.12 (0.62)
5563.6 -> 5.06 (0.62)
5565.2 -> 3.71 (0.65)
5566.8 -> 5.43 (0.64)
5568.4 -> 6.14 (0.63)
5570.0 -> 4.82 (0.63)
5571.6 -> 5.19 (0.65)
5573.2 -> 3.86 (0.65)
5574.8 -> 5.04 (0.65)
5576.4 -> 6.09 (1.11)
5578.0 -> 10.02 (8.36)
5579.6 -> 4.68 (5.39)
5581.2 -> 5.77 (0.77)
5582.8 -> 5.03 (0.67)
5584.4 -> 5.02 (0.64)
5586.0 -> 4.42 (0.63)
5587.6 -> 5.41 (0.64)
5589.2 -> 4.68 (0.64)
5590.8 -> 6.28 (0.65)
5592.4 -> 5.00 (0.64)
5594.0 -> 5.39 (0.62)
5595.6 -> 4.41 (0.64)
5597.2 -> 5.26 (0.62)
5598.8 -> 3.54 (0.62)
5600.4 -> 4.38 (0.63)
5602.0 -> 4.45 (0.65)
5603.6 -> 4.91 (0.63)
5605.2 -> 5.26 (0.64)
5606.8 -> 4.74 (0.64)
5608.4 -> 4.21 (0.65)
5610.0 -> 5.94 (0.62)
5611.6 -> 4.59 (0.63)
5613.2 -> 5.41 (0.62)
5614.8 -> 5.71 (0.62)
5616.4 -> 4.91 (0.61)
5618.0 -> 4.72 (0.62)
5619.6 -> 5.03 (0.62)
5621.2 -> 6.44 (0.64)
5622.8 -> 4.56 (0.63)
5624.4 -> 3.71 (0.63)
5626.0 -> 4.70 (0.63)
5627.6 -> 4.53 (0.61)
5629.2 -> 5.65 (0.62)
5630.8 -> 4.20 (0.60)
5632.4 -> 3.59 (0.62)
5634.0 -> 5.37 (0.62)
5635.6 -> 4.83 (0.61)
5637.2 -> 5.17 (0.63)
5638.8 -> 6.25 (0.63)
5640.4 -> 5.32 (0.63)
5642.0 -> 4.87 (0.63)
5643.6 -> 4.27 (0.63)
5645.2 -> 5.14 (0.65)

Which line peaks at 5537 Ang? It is H-beta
